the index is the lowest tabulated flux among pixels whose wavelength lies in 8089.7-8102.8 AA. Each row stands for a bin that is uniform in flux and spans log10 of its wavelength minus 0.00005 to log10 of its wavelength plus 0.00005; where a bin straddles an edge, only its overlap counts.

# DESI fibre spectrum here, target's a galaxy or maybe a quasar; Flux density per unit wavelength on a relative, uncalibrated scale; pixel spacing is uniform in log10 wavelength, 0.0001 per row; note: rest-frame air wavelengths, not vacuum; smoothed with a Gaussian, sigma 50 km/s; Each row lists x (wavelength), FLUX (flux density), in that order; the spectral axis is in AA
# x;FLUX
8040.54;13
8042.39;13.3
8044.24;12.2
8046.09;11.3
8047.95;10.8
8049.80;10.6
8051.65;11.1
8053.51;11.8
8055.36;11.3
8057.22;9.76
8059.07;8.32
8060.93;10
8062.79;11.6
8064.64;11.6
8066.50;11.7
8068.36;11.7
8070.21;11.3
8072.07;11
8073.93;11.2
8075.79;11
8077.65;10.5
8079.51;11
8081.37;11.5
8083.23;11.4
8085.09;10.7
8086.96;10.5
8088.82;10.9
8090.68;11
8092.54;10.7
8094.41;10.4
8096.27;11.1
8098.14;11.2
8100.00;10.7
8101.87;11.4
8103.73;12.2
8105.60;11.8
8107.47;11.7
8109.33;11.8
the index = 10.4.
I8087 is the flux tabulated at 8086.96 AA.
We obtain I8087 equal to 10.5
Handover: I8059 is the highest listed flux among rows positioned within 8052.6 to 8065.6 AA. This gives 11.8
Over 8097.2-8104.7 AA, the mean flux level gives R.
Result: 11.4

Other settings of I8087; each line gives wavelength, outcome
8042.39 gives 13.3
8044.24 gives 12.2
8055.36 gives 11.3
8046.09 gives 11.3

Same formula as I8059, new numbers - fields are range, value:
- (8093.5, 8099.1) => 11.2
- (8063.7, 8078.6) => 11.7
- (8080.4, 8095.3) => 11.5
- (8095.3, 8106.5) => 12.2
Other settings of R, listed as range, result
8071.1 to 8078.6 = 10.9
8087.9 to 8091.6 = 11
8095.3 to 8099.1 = 11.1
